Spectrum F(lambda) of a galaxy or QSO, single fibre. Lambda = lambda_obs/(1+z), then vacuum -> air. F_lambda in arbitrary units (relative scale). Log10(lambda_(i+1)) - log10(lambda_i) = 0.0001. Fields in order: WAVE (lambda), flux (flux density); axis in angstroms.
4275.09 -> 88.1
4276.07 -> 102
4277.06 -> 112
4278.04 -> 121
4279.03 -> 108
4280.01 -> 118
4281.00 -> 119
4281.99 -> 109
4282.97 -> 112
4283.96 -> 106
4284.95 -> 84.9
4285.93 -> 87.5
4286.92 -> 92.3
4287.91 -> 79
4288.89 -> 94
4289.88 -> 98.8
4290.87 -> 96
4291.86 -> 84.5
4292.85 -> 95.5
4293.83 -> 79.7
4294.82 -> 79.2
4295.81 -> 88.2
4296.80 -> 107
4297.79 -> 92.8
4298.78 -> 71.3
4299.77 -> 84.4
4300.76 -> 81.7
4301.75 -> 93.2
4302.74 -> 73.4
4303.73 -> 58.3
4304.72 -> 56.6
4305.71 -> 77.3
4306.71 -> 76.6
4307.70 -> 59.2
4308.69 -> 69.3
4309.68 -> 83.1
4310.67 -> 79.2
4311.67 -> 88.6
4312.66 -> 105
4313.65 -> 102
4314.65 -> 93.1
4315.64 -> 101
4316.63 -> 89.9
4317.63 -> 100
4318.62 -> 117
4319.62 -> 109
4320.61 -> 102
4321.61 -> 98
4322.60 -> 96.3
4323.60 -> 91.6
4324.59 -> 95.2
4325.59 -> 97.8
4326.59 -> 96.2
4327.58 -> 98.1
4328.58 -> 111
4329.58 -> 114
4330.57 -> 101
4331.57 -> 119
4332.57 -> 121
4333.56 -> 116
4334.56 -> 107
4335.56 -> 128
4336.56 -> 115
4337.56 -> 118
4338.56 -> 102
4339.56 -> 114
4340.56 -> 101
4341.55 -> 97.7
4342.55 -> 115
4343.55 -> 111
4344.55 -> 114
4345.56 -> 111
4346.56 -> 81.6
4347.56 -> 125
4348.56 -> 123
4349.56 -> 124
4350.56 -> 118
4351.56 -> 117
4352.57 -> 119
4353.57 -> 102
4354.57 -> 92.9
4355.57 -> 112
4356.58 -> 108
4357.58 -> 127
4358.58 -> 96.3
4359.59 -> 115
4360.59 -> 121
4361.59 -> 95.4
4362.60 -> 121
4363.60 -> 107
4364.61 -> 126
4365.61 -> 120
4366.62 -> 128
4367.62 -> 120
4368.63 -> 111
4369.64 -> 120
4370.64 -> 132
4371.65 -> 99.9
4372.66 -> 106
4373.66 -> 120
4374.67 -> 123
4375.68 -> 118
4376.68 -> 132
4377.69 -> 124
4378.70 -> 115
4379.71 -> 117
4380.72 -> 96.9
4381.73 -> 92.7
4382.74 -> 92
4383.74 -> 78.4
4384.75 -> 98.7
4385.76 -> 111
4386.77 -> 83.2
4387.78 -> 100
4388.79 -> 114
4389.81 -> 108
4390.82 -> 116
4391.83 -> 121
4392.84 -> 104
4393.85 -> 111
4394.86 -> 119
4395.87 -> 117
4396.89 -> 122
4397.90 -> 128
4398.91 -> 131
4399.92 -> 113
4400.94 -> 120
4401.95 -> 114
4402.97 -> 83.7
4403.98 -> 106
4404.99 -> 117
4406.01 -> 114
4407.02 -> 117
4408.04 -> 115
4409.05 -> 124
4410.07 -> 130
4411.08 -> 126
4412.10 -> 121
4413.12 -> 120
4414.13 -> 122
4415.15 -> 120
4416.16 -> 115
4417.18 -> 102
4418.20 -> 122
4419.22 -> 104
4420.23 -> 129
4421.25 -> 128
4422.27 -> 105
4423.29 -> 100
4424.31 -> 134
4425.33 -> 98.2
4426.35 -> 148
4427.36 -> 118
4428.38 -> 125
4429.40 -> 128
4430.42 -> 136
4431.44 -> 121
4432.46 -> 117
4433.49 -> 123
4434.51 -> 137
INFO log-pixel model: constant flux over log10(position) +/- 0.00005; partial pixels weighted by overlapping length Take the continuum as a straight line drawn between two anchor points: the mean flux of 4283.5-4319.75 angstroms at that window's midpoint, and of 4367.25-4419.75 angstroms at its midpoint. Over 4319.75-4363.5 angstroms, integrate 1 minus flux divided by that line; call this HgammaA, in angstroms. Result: -4.7 angstroms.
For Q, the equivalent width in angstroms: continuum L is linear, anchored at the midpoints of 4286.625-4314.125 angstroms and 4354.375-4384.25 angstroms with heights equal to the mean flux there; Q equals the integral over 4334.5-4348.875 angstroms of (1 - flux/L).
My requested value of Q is -1.4 angstroms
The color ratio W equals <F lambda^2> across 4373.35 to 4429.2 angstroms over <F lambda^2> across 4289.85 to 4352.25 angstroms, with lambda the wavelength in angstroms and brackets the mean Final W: 1.21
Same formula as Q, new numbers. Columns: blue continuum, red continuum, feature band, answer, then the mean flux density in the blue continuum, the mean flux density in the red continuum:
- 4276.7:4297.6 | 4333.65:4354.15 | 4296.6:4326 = 4.6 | 98.5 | 112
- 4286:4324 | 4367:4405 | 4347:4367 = -2.3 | 88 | 111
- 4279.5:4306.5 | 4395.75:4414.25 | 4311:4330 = -0.7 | 89.5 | 118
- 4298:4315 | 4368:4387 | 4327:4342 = -3.2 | 79.6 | 109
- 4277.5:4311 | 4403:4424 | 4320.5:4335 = -1.2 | 88.8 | 116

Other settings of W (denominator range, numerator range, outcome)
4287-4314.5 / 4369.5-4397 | 1.37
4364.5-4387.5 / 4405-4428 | 1.09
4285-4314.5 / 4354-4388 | 1.36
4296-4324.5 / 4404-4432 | 1.43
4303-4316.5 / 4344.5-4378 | 1.46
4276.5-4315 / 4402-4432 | 1.39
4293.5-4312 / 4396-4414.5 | 1.57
